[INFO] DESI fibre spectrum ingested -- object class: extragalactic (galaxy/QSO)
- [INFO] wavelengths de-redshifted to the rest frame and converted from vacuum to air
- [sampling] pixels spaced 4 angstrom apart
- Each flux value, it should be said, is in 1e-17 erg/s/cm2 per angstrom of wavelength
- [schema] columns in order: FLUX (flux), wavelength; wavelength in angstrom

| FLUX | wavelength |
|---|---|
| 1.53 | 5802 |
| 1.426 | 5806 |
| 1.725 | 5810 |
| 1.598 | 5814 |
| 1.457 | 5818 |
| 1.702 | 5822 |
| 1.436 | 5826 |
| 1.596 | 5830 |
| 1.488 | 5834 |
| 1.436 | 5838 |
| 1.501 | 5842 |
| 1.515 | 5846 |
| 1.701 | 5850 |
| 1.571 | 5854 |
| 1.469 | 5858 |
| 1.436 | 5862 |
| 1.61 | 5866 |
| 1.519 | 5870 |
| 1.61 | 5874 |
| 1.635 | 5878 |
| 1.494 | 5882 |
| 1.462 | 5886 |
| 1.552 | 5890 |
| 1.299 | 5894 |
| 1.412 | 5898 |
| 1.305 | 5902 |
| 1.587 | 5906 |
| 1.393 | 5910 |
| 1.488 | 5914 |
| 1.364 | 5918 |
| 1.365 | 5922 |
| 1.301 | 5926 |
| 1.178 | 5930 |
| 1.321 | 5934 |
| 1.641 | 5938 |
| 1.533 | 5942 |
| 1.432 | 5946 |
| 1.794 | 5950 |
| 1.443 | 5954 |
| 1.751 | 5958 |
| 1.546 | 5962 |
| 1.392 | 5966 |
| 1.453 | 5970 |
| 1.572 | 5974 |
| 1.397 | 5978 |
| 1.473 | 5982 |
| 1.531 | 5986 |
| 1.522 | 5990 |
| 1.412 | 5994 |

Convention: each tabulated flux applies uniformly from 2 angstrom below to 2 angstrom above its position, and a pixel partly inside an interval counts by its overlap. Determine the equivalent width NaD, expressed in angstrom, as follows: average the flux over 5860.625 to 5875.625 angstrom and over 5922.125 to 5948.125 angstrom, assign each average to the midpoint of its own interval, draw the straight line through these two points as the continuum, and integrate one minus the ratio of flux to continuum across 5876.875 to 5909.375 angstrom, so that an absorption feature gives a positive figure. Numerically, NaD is 0.7 angstrom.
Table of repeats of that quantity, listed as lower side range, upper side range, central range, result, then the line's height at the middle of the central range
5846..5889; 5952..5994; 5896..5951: 3.4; 1.52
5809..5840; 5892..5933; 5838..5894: -2.6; 1.46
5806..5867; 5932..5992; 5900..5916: 0.9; 1.53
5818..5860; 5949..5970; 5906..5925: 1.7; 1.55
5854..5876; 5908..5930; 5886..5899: 0.2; 1.45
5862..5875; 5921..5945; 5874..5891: -0.3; 1.52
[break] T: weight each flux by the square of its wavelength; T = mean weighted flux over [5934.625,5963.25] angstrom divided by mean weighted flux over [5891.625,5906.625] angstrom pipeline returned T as 1.16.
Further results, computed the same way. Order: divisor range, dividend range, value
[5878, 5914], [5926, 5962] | 1.05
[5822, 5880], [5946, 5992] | 1.03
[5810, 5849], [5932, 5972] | 1.04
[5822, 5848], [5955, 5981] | 1.05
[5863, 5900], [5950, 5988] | 1.04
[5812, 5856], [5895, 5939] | 0.92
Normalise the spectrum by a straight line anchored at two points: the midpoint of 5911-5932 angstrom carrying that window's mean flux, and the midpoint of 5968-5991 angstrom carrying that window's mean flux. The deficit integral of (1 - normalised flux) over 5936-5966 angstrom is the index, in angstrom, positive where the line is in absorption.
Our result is -3.4 angstrom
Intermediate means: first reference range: 1.34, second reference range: 1.49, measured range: 1.58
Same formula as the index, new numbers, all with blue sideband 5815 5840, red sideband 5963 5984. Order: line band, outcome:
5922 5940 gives 1.4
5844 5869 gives -0.6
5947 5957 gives -1.0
